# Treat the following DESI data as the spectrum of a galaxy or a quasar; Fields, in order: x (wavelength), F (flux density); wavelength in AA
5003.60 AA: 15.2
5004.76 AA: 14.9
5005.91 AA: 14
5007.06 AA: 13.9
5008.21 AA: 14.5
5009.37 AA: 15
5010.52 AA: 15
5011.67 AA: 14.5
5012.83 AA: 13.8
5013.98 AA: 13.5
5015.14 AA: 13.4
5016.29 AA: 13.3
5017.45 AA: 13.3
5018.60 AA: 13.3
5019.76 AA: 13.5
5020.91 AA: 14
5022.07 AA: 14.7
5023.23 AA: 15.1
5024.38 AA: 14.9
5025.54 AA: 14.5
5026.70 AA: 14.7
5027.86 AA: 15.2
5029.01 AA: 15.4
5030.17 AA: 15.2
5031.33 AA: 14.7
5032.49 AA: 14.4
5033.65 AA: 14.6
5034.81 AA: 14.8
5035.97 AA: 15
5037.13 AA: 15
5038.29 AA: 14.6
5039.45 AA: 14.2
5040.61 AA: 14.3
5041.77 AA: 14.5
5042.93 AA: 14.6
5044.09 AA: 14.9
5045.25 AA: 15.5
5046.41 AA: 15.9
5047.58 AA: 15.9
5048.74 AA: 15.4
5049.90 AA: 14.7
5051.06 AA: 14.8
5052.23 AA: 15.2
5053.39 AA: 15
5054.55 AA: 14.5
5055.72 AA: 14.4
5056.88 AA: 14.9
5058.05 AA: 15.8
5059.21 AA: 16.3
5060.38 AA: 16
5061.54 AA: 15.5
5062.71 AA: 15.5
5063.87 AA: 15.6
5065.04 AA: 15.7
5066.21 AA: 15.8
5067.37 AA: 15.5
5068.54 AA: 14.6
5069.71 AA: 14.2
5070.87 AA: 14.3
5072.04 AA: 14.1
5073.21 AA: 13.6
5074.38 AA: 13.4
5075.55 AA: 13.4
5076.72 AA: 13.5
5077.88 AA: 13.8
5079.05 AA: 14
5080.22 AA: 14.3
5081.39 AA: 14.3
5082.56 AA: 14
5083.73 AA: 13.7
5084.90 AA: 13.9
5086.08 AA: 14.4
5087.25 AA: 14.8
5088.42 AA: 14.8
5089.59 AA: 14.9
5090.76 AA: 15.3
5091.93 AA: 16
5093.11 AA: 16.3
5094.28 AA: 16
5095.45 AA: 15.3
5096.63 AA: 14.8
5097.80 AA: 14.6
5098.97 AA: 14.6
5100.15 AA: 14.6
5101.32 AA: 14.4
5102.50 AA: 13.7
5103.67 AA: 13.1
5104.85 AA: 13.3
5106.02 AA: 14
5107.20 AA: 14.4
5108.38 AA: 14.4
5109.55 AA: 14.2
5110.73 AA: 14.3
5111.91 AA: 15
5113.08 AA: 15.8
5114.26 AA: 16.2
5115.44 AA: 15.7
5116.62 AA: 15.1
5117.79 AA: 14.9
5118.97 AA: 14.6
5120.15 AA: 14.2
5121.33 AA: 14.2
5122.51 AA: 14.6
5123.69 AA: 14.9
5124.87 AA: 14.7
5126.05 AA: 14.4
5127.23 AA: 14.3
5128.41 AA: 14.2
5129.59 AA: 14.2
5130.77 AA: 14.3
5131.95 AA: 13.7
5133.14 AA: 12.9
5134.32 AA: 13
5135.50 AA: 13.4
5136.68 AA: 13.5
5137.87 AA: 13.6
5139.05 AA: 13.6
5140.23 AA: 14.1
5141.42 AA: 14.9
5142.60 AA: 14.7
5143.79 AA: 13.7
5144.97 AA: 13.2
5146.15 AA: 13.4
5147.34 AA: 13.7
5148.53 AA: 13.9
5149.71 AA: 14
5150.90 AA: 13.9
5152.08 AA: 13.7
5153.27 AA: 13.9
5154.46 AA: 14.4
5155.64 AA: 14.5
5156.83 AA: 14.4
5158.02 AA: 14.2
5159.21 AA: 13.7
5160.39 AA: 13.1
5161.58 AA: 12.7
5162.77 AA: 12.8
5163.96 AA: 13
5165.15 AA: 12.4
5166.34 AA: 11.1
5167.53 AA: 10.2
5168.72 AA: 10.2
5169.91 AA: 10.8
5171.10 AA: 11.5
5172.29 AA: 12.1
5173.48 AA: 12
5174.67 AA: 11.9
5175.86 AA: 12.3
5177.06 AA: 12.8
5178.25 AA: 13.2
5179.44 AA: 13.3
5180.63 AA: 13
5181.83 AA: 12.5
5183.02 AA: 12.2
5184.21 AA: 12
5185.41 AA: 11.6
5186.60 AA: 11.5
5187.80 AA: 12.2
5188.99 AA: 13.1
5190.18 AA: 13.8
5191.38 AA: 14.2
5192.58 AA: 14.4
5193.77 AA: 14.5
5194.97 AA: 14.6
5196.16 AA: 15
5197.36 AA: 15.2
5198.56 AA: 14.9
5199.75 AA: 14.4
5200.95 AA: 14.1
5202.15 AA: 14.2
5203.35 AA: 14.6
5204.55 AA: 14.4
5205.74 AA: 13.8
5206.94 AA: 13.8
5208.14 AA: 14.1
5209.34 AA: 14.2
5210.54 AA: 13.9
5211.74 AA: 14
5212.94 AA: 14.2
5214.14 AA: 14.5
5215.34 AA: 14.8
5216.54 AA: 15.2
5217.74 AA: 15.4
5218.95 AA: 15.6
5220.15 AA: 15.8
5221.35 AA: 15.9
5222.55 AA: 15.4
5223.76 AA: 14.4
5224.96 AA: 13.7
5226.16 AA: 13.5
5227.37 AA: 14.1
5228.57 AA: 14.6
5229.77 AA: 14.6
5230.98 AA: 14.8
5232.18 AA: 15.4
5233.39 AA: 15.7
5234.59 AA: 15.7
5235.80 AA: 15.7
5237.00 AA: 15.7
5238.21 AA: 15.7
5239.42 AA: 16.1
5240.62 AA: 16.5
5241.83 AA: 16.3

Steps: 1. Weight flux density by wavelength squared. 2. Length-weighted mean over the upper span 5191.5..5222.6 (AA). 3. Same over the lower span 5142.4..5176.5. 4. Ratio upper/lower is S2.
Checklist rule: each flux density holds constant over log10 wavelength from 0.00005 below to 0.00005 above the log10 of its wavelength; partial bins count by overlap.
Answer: 1.15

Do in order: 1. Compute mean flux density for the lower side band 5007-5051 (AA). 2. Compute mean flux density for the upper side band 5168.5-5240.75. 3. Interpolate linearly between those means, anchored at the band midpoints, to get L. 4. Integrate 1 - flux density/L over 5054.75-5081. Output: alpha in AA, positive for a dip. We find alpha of -0.50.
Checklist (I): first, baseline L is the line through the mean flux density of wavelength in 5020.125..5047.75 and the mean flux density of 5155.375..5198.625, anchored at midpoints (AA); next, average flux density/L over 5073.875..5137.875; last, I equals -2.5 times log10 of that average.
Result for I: -0.04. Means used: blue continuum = 14.8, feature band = 14.4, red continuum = 12.9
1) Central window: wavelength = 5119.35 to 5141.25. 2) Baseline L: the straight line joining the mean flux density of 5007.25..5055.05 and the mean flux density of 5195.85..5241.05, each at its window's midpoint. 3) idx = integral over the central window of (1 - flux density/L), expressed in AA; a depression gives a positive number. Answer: 1.1 AA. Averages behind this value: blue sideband 14.6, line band 14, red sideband 14.8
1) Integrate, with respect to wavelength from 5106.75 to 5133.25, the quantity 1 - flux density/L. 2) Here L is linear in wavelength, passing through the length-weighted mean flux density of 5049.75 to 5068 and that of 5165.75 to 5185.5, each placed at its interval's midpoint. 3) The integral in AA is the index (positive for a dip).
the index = -2.1 AA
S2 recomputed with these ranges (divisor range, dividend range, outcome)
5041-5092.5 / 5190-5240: 1.05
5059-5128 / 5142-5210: 0.94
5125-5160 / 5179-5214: 1.01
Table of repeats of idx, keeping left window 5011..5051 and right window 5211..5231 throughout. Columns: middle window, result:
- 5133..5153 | 1.3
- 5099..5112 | 0.5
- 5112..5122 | -0.3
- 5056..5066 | -0.7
